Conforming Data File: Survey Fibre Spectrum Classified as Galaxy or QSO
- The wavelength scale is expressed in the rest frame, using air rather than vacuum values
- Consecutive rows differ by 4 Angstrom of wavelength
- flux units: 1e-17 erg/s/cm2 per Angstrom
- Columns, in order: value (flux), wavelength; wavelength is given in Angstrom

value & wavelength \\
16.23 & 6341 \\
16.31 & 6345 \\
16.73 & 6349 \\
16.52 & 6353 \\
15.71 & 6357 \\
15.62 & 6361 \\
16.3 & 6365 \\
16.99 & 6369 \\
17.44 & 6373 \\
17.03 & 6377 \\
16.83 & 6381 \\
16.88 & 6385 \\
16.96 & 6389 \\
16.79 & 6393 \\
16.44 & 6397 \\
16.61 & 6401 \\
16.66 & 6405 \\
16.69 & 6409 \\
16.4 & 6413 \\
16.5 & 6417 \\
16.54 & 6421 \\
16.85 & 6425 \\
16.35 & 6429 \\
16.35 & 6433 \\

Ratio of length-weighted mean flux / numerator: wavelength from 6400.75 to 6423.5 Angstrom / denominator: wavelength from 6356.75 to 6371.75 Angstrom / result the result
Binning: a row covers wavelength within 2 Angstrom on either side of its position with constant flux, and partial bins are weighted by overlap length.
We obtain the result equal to 1.0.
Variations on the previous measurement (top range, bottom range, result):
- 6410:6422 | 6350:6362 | 1.03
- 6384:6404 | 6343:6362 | 1.03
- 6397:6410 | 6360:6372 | 1.01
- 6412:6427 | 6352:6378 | 1.01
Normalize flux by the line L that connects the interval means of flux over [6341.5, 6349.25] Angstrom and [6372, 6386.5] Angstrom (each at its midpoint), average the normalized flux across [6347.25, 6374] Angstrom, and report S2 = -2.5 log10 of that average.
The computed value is 0.02 mag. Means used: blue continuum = 16.4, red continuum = 17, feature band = 16.4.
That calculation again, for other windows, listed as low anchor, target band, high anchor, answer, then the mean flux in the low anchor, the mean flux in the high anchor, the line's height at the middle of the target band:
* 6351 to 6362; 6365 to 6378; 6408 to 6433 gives -0.06 mag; 16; 16.5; 16.1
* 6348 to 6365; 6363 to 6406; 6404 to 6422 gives -0.03 mag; 16.1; 16.6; 16.3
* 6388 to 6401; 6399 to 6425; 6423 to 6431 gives 0.00 mag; 16.7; 16.6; 16.6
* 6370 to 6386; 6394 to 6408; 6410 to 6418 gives 0.01 mag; 17.1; 16.5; 16.7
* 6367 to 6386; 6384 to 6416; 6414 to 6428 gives 0.01 mag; 17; 16.6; 16.8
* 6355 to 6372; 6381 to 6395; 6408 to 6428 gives -0.03 mag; 16.2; 16.6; 16.4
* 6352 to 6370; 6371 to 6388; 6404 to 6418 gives -0.05 mag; 16.2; 16.6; 16.3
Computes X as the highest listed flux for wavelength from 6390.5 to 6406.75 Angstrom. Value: 16.79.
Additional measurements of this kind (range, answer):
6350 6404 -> 17.44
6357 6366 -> 16.3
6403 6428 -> 16.85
